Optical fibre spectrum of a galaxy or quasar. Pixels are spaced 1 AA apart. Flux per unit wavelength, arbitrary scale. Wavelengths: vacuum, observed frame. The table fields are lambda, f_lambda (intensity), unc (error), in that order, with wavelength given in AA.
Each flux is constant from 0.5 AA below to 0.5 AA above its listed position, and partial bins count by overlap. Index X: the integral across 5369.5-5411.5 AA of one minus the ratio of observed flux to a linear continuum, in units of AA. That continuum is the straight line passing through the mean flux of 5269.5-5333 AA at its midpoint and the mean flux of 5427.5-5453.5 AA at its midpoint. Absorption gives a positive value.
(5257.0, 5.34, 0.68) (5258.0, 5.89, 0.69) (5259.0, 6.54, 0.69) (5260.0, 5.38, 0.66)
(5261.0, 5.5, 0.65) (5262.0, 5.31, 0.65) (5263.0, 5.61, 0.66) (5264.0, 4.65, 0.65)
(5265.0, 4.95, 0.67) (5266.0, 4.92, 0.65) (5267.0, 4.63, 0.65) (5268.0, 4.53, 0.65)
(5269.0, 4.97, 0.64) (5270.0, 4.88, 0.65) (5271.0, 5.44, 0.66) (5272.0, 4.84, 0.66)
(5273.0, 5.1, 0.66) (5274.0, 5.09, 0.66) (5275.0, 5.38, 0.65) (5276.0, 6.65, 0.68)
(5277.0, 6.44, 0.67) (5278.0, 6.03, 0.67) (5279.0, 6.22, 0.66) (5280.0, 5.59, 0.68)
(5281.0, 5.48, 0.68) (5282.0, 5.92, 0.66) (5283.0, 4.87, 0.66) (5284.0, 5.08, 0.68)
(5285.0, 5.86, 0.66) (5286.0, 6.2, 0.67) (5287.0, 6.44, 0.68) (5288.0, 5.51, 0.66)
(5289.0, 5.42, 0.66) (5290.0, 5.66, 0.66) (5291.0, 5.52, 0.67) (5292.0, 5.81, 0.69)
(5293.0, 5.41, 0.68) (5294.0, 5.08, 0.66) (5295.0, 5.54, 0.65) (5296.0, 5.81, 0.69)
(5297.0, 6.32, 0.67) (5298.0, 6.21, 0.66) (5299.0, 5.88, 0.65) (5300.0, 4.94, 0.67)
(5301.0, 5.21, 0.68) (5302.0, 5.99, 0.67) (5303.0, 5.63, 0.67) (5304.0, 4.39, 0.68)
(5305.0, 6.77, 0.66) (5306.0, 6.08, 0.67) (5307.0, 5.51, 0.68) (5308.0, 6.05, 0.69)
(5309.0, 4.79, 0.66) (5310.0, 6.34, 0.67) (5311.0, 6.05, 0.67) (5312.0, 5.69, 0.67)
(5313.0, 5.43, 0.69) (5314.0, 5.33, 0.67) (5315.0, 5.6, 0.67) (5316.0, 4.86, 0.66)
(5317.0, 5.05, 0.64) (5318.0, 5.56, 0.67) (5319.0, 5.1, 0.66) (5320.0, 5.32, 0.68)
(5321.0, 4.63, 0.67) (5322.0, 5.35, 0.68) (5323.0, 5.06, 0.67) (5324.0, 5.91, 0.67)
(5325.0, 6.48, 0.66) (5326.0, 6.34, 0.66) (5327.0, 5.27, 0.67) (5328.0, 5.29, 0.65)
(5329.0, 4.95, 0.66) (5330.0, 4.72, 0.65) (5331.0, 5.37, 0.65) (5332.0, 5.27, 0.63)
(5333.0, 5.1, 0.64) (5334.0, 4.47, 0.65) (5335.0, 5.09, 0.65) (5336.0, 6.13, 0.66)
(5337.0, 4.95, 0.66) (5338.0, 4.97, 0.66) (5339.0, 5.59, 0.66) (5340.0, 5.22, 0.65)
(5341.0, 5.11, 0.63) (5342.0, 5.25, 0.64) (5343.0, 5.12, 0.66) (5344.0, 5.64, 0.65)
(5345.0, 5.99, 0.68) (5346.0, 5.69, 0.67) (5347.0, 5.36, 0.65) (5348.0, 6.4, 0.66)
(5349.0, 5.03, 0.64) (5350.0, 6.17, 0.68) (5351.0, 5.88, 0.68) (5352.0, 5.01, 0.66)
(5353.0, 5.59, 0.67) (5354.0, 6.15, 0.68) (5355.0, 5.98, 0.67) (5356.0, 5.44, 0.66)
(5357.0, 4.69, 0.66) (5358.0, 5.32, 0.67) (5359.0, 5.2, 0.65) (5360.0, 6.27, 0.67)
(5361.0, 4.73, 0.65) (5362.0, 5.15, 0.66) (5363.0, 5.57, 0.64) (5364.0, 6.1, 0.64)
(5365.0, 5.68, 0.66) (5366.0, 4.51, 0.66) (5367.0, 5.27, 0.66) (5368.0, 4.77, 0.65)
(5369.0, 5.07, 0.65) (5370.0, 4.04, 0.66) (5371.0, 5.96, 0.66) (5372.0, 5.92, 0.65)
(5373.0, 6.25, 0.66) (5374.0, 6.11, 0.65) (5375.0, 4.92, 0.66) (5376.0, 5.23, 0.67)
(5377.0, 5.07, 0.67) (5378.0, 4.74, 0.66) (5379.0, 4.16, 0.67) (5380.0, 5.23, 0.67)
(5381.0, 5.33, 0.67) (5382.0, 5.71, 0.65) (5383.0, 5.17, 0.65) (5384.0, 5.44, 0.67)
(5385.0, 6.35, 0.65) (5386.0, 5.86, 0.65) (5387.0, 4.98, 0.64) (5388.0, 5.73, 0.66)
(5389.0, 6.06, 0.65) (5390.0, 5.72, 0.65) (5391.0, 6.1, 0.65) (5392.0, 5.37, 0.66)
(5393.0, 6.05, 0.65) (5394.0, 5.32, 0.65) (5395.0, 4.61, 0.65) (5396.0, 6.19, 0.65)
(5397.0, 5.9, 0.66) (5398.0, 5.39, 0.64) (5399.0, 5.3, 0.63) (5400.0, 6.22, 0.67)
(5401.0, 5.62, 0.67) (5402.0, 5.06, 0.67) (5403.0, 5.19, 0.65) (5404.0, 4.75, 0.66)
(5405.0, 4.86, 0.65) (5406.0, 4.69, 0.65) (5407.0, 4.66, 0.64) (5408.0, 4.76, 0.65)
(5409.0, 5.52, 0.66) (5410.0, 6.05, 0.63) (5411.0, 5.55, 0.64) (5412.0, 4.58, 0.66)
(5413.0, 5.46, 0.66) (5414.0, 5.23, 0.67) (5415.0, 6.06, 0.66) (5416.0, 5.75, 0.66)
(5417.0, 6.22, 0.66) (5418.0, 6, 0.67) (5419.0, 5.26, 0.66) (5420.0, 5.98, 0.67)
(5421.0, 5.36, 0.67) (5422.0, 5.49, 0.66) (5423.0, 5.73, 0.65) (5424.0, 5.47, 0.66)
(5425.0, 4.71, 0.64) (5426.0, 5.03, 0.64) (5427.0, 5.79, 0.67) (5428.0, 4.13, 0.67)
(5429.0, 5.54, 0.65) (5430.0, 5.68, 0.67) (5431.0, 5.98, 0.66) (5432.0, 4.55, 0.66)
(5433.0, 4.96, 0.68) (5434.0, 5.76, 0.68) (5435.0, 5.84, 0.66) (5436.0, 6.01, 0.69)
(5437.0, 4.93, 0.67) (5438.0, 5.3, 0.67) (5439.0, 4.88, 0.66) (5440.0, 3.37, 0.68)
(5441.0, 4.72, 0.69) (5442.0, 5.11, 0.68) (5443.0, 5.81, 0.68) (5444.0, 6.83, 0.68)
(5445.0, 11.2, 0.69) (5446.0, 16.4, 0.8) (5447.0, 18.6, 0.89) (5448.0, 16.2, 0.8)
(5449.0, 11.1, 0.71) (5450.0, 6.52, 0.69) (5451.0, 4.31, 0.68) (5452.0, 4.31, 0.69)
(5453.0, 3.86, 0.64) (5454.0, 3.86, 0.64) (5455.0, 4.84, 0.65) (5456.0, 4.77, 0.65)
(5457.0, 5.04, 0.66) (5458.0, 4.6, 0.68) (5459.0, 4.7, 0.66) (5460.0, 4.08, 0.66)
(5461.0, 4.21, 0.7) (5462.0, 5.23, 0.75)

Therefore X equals 6.9 AA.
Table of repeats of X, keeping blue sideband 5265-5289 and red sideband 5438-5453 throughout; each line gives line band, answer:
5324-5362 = 6.48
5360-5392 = 7.71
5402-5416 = 4.50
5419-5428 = 2.89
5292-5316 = 1.11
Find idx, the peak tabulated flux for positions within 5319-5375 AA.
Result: 6.48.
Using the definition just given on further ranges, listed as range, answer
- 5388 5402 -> 6.22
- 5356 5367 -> 6.27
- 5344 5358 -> 6.4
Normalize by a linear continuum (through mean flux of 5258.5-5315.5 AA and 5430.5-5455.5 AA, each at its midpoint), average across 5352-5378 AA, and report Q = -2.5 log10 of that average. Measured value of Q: 0.17 mag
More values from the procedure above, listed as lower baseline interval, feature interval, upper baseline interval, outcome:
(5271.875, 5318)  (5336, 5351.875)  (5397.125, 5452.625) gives 0.06 mag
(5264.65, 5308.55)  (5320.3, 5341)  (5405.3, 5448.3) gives 0.09 mag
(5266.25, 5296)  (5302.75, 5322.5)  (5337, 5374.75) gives 0.00 mag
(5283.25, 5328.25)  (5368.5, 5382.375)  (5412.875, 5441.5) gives 0.04 mag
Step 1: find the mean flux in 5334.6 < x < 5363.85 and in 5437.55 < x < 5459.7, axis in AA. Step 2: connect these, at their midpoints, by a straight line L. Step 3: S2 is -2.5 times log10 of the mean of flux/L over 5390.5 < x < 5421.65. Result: 0.173 mag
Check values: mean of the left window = 5.48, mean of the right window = 7.08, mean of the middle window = 5.45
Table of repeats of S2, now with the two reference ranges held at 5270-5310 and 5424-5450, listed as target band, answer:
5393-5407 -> 0.26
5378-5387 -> 0.22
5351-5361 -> 0.15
